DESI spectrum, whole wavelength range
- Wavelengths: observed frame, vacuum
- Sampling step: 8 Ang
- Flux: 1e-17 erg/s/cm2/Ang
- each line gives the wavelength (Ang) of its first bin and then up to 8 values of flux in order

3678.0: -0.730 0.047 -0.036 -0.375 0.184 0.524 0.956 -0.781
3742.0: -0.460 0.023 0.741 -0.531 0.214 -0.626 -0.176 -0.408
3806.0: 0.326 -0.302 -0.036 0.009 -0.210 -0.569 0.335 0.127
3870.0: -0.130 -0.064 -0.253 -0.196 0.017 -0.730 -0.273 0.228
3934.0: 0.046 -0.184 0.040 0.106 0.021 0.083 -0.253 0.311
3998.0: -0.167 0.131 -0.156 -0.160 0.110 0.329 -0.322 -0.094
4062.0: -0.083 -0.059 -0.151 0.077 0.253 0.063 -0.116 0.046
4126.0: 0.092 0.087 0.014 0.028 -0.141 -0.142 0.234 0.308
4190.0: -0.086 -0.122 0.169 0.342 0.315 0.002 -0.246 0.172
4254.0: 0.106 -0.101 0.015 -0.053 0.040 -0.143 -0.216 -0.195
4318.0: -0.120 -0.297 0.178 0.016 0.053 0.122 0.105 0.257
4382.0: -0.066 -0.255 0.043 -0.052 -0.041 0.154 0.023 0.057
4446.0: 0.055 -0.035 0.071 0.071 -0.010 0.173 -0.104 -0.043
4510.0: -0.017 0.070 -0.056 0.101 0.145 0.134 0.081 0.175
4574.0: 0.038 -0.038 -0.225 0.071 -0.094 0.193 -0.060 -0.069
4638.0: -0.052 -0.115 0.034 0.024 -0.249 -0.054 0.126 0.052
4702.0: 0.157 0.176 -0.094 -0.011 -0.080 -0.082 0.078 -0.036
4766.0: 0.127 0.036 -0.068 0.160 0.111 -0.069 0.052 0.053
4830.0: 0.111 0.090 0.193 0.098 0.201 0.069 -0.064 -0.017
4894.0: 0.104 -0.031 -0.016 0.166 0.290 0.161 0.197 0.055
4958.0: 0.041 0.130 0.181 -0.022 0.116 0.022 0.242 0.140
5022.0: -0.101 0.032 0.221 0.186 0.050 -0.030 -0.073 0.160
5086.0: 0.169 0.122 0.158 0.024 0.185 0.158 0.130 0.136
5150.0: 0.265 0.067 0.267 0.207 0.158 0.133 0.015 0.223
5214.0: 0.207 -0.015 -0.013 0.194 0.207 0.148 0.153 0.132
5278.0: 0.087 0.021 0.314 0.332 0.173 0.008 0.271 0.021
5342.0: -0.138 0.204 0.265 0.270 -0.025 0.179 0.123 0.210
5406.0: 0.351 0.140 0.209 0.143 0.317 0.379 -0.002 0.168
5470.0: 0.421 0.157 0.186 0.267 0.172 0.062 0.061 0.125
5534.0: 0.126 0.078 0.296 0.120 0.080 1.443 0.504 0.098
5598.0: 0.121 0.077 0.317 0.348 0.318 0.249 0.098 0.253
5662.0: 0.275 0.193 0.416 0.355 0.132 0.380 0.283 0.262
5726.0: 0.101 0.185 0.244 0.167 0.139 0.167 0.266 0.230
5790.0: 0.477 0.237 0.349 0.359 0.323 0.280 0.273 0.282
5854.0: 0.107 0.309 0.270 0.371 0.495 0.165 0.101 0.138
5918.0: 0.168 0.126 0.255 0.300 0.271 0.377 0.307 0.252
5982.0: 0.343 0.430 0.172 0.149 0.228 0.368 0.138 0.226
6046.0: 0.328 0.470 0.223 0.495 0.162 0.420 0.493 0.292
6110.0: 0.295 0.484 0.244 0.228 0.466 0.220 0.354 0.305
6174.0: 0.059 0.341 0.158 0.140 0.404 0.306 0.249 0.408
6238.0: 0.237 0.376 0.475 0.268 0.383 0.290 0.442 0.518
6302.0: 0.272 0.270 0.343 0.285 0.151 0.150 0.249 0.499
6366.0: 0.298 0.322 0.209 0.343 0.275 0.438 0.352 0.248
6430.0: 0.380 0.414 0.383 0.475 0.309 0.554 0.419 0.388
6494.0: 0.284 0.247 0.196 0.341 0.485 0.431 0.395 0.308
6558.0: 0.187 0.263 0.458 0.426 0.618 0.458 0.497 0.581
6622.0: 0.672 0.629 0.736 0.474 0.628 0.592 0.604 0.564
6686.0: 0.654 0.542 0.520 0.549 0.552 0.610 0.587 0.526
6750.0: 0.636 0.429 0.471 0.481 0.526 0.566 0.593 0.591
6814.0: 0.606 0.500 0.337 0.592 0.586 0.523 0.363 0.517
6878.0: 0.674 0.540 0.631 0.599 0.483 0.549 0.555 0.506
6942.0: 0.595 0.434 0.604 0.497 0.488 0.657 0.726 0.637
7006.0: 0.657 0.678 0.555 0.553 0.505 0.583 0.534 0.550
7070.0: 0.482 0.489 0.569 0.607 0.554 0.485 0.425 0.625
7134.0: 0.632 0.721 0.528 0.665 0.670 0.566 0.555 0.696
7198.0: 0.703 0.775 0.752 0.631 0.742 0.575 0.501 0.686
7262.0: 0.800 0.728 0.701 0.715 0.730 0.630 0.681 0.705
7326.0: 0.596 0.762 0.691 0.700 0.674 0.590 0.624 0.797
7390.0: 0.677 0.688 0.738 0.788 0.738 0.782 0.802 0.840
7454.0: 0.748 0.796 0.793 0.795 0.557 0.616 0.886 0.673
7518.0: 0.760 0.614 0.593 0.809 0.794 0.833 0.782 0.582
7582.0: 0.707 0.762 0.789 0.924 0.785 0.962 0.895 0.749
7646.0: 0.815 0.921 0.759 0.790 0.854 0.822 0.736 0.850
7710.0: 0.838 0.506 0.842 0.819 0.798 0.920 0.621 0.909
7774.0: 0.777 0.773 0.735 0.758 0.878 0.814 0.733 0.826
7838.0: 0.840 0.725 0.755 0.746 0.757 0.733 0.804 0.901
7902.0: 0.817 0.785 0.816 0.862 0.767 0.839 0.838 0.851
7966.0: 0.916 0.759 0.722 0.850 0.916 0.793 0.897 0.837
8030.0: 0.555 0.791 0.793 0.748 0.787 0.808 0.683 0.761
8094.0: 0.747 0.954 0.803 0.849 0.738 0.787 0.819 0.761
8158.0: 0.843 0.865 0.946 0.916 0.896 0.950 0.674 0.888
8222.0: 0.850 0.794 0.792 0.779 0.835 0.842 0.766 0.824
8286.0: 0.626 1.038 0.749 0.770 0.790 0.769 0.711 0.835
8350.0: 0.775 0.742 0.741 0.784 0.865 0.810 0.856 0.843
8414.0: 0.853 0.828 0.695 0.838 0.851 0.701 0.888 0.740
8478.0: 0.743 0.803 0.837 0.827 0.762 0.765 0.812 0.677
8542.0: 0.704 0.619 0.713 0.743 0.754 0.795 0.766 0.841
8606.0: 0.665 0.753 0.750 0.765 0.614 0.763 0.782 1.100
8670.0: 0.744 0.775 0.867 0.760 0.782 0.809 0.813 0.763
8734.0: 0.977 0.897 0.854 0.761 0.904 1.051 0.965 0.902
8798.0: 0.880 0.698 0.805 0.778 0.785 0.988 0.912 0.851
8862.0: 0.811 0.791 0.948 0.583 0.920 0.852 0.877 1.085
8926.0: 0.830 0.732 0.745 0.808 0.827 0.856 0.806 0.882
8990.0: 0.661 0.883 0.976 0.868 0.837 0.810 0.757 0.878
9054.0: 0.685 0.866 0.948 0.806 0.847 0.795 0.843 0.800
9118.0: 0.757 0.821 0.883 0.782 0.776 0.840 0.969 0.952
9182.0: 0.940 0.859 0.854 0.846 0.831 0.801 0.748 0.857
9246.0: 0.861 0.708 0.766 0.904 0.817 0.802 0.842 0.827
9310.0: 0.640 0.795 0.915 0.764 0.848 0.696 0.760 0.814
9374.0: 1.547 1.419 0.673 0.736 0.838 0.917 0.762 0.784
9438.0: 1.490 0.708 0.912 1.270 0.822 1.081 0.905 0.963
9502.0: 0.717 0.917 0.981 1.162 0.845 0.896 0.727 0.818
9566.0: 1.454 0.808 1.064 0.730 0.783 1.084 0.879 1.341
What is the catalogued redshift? 0.65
